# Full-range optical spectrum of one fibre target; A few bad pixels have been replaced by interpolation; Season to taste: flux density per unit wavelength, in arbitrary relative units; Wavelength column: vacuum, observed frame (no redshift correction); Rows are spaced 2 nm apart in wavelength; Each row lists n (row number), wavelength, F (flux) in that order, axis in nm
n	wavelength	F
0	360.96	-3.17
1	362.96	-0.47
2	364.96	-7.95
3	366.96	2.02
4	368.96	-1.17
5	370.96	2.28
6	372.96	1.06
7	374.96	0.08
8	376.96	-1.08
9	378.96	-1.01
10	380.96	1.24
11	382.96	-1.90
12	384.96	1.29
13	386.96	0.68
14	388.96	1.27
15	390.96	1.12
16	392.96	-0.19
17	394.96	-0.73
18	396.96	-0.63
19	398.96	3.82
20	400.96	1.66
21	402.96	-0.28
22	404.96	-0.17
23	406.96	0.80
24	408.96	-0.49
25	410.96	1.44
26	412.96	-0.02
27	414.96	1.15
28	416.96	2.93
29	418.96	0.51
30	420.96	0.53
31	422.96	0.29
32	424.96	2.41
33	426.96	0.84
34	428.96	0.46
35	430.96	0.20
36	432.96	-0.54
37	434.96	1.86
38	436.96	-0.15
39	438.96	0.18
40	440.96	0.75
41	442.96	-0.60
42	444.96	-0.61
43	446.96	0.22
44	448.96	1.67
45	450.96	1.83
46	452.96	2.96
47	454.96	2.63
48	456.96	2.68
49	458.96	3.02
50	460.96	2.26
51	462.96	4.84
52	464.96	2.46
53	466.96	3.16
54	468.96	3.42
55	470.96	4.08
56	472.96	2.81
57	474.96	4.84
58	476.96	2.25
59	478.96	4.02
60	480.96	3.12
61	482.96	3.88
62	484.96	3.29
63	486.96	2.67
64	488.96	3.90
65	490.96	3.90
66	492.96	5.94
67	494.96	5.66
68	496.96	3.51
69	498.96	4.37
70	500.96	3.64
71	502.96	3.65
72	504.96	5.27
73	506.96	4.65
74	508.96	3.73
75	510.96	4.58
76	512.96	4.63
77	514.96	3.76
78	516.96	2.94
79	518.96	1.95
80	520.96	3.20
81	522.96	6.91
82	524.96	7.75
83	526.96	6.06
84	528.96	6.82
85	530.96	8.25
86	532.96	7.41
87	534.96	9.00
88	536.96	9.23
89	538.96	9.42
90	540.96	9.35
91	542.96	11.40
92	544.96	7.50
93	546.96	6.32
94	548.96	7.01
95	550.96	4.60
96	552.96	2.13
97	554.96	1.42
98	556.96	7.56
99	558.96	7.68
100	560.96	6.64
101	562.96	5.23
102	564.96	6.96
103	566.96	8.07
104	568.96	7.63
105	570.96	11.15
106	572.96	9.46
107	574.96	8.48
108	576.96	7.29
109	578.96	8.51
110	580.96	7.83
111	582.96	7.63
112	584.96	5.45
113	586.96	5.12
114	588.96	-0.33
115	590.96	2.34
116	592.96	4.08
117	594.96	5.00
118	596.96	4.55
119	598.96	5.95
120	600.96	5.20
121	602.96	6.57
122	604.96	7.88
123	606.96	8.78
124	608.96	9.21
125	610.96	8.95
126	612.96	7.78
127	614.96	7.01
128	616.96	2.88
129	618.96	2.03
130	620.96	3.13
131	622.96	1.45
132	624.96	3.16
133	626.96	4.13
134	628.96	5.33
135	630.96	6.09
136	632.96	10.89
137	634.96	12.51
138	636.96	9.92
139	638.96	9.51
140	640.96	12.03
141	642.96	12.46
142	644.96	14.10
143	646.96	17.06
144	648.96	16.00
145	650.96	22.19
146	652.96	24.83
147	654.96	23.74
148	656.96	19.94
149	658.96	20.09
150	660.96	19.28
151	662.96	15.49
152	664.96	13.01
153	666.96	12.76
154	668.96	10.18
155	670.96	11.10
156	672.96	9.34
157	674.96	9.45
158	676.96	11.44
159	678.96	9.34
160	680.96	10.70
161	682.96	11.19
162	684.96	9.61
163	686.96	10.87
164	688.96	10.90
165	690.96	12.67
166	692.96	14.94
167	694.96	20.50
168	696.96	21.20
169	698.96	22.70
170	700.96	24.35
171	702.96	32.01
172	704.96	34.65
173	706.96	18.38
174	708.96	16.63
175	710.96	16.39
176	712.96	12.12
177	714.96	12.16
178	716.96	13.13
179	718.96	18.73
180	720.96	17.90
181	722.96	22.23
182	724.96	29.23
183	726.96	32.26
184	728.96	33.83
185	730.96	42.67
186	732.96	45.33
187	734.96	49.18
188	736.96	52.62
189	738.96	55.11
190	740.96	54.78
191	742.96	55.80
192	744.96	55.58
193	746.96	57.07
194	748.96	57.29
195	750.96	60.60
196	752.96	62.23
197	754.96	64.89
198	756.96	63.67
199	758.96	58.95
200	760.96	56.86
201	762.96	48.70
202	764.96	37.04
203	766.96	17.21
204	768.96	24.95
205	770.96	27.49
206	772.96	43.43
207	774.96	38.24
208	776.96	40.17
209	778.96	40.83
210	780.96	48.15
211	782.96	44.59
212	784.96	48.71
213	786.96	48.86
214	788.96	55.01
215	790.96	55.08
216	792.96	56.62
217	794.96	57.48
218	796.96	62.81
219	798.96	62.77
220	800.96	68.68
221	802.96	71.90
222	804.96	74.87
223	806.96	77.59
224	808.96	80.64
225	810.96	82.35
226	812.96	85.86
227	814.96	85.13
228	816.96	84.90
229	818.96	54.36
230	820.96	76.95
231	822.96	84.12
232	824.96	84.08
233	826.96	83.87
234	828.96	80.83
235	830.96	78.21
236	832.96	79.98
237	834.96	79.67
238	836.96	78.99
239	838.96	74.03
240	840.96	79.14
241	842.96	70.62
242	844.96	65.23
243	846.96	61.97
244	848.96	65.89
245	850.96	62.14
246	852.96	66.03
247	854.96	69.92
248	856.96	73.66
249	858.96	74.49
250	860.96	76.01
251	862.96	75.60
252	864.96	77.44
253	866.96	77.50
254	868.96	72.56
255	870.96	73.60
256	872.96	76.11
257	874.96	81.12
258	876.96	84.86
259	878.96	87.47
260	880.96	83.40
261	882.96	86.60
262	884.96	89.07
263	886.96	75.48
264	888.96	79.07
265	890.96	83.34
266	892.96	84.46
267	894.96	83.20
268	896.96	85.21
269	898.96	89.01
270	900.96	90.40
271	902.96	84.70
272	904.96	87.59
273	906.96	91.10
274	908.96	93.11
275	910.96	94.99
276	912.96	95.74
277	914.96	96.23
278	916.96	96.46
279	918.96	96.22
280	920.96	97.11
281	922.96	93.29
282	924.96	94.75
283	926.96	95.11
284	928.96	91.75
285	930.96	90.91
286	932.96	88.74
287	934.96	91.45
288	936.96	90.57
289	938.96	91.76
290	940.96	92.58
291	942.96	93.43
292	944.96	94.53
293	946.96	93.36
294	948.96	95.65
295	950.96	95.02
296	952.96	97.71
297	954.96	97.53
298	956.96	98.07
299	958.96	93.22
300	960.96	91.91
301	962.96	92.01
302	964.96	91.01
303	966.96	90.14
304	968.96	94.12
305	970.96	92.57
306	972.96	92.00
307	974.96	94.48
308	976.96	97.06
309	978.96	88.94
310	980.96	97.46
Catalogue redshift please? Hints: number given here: 0.00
